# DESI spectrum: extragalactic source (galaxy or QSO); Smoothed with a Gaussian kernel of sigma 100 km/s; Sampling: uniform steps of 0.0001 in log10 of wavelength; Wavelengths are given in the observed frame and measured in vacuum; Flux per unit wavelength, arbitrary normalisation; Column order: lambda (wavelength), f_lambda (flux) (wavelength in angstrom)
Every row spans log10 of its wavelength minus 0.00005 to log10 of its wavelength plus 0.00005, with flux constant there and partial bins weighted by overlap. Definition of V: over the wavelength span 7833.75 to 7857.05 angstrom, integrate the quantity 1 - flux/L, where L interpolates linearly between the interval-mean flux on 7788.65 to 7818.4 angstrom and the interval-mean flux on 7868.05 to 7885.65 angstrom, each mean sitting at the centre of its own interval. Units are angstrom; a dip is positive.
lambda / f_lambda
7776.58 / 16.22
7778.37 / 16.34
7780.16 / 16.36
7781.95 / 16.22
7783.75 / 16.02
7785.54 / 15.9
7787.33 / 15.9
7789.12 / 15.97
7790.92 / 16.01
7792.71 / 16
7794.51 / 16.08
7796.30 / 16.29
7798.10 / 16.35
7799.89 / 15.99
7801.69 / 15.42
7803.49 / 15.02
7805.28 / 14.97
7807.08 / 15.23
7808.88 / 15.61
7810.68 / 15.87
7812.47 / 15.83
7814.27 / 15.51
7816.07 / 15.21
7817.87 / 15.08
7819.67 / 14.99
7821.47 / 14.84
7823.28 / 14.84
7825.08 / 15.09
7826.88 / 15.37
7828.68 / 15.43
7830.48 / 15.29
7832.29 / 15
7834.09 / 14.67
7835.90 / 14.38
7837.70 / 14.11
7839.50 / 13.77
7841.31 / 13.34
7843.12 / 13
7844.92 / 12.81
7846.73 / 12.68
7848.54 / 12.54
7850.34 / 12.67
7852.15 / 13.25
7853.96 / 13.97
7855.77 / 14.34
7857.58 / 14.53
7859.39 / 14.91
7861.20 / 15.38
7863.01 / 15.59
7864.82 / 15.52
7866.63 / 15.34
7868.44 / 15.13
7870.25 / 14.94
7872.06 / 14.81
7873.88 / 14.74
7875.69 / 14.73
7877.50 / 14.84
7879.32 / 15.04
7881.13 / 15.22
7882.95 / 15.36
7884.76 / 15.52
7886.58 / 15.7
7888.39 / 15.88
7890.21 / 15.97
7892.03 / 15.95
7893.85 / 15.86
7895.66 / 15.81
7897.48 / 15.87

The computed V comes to 2.8 angstrom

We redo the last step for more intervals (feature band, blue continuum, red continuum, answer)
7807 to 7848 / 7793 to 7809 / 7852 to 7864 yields 1.5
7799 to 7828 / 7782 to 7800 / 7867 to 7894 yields 1.0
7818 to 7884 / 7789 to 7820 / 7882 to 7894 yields 4.9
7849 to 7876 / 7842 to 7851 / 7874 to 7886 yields -1.4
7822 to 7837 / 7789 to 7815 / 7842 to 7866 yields -0.2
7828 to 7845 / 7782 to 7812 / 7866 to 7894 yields 1.5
